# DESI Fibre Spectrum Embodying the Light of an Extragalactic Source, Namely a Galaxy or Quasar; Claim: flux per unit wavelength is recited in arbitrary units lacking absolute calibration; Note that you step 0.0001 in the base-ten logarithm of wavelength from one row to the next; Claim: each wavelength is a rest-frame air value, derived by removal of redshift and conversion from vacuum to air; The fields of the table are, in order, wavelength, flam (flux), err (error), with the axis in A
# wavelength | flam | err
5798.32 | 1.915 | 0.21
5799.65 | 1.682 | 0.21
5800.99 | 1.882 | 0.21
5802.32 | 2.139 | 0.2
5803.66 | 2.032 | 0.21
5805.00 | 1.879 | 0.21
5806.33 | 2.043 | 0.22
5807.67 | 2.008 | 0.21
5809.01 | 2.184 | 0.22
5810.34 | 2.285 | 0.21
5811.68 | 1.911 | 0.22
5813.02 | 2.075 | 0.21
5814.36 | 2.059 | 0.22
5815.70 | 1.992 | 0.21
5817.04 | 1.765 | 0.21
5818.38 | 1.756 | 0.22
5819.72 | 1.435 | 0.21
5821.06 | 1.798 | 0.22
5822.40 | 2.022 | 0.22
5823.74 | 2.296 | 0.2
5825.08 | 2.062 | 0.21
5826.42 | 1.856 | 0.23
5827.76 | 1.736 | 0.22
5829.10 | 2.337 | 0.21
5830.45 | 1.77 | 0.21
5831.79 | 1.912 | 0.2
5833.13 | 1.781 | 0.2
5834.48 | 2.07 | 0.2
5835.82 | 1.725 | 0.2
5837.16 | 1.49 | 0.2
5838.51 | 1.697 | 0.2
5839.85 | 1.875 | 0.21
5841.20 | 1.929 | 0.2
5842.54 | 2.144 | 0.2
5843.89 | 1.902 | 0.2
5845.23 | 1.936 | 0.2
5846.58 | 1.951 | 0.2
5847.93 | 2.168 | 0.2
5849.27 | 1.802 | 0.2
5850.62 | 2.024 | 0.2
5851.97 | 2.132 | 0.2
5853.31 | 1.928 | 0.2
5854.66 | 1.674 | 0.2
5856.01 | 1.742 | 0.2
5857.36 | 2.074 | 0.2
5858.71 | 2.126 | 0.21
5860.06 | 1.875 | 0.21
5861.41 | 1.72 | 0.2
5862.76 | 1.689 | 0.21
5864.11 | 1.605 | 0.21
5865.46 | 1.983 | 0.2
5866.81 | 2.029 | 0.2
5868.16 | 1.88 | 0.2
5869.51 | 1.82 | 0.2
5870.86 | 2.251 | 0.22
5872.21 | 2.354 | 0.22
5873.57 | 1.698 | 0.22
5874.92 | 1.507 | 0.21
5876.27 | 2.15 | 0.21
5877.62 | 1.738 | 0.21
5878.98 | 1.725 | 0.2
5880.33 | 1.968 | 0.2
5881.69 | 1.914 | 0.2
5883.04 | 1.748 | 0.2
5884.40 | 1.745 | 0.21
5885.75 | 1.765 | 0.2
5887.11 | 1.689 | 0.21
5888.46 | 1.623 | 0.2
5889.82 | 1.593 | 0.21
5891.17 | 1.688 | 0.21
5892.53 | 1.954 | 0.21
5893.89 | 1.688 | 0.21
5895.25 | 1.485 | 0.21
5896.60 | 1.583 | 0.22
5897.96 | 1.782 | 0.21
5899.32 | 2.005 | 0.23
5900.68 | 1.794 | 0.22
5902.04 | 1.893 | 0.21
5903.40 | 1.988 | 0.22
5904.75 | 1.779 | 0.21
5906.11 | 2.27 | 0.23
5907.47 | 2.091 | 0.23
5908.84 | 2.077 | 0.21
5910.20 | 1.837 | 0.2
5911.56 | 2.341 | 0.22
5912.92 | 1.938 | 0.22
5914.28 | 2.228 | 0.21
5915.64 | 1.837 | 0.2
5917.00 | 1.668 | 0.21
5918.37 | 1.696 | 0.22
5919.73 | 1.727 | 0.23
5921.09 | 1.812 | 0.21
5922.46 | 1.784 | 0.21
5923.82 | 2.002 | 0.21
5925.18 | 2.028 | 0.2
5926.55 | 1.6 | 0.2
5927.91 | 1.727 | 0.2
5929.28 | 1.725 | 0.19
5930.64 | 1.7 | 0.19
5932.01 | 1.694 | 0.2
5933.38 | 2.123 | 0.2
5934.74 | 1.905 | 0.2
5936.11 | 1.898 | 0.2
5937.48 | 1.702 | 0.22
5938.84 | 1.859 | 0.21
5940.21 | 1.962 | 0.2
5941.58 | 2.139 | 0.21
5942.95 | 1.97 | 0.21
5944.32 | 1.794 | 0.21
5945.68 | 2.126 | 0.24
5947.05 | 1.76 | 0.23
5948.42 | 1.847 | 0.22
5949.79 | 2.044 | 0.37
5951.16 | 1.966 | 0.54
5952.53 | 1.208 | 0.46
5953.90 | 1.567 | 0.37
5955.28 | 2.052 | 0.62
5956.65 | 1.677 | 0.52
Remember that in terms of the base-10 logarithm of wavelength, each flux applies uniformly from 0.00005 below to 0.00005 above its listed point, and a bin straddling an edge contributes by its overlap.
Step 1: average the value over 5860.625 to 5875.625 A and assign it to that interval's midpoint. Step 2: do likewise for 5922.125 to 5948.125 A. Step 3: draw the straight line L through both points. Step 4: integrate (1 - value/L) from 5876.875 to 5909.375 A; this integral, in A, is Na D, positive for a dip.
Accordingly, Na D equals 0.9 A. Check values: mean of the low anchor 1.87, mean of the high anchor 1.87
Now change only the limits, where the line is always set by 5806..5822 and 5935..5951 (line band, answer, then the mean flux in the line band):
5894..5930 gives 1.0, 1.87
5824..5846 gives 0.5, 1.9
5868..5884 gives 0.3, 1.89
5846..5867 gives 0.3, 1.9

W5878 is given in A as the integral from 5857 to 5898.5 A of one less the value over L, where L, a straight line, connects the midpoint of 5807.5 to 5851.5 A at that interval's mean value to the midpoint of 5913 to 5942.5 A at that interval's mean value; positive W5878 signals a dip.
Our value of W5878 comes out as 1.6 A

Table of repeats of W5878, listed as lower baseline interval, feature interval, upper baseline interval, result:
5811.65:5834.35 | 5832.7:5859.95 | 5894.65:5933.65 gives -0.1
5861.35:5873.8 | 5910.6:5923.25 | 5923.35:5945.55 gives -0.1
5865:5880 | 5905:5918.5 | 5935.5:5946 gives -0.6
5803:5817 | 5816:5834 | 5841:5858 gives 1.0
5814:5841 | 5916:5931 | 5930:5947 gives 1.0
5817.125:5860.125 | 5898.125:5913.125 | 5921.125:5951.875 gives -0.9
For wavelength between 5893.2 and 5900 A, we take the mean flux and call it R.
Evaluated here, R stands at 1.71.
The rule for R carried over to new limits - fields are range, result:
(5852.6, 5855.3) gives 1.81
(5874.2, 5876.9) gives 1.82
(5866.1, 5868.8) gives 1.96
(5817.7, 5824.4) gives 1.86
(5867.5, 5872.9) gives 2.08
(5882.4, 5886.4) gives 1.75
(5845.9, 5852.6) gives 2.01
